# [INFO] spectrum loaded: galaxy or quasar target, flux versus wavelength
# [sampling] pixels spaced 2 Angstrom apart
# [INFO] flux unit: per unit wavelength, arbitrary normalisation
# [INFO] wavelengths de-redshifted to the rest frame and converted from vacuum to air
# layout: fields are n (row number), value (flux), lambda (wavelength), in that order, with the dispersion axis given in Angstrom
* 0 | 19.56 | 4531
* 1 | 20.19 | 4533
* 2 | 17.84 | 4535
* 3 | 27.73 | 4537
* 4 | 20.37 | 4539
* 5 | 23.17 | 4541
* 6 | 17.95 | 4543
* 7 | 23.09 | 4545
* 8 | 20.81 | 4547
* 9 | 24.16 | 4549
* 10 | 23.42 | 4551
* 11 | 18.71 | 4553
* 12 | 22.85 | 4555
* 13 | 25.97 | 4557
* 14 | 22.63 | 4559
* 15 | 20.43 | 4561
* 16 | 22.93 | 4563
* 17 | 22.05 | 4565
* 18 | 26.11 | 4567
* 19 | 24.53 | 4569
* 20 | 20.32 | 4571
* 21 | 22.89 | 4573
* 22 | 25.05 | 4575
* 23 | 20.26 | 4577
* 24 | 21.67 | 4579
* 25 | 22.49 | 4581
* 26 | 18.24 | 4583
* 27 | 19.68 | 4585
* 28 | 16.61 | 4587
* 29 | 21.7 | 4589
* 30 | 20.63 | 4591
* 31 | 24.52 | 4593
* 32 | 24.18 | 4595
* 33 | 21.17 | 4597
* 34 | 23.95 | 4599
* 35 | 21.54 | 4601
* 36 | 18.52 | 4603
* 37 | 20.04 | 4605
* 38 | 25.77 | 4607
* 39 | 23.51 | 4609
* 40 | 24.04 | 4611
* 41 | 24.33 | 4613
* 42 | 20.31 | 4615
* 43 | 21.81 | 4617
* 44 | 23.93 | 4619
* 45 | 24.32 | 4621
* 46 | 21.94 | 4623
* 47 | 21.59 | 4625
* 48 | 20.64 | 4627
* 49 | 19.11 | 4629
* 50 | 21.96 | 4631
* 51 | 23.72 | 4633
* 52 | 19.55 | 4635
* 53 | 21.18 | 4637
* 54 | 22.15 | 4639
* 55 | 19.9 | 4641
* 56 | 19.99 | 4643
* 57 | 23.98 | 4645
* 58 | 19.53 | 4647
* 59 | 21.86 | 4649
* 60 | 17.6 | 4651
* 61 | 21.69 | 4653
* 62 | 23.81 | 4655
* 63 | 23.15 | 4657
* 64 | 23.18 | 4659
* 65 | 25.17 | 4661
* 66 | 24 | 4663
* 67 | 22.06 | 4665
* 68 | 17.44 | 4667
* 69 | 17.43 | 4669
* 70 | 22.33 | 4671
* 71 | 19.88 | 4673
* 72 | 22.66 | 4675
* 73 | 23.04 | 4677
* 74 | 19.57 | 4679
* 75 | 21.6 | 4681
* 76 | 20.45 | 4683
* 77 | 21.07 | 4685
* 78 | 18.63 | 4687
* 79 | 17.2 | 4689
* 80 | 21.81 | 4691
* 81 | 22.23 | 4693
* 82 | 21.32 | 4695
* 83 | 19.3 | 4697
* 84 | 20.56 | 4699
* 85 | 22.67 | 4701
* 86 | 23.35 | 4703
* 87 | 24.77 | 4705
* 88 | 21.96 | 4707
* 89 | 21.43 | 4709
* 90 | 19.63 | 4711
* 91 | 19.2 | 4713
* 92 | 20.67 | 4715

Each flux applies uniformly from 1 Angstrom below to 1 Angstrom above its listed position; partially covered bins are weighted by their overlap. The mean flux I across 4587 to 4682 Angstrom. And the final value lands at 21.8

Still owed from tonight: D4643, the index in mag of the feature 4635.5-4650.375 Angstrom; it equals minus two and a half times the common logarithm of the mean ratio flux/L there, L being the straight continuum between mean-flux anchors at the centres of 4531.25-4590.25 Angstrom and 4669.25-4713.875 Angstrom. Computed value 0.014 mag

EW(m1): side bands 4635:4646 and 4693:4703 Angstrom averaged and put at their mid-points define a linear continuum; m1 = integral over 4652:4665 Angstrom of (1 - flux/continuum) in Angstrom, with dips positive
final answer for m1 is -1.3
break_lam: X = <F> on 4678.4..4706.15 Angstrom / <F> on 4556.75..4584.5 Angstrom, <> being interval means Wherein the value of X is 0.94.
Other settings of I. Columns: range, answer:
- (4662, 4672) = 20.7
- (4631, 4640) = 21.7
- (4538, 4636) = 22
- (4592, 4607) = 22.2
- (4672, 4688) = 20.9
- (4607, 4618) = 23.1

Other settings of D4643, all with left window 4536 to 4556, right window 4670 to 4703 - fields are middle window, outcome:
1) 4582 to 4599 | 0.04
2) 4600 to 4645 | -0.02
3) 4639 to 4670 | -0.01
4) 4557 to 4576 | -0.05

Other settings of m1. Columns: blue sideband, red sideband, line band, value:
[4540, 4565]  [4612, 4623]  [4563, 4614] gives 0.9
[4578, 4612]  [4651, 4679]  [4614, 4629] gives -0.1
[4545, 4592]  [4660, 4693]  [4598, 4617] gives -0.7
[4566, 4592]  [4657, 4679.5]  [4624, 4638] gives 0.3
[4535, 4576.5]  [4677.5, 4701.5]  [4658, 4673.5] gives -0.4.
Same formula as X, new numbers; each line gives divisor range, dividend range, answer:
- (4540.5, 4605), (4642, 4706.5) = 0.98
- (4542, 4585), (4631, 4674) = 0.97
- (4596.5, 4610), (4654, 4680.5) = 0.99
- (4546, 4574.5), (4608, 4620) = 1.01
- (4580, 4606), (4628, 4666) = 1.04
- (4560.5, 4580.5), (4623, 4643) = 0.93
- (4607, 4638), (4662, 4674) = 0.92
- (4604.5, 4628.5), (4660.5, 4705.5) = 0.93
